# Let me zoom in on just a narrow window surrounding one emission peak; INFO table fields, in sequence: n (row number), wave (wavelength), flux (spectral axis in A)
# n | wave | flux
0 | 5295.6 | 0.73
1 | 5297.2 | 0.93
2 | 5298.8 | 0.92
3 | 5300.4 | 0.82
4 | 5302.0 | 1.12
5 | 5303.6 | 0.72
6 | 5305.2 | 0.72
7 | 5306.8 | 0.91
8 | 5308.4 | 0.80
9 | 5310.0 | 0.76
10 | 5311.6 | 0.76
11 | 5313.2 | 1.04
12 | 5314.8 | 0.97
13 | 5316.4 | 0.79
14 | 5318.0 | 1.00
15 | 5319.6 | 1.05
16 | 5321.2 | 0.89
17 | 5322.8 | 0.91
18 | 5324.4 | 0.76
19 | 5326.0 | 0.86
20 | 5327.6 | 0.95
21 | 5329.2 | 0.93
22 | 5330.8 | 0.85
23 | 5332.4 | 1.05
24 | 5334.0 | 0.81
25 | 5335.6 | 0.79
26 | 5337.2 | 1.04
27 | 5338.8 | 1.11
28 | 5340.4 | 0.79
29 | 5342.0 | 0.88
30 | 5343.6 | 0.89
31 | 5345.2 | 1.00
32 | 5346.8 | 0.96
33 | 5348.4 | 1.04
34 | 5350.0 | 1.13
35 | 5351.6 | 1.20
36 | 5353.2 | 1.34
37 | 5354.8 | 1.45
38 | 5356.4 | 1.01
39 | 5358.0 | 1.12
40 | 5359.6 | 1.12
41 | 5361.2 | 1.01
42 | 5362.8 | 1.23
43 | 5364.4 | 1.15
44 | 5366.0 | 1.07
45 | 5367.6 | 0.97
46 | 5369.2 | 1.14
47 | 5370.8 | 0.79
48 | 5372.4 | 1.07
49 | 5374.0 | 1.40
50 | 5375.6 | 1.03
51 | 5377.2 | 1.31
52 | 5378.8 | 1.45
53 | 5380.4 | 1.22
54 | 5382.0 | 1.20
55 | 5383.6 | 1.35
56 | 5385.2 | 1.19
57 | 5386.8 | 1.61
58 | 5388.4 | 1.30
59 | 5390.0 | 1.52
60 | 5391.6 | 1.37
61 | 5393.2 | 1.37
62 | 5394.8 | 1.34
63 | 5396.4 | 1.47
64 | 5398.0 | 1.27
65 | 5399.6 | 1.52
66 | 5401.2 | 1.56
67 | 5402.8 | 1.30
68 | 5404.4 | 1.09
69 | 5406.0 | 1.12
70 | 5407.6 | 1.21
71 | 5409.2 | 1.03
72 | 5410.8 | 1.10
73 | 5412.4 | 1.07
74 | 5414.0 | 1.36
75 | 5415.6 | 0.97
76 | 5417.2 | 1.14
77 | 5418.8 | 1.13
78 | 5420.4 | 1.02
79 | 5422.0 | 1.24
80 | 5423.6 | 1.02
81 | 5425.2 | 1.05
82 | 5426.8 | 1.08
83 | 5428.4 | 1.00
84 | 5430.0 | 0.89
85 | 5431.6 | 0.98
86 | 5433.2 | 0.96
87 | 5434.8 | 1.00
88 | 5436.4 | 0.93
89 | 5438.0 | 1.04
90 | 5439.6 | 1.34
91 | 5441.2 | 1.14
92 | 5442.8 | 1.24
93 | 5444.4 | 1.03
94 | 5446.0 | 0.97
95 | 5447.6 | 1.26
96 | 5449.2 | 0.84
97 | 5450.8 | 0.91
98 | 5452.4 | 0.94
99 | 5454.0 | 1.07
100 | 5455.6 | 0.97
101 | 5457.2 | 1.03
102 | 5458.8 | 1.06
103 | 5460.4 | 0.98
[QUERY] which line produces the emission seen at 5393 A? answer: C III] 1909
